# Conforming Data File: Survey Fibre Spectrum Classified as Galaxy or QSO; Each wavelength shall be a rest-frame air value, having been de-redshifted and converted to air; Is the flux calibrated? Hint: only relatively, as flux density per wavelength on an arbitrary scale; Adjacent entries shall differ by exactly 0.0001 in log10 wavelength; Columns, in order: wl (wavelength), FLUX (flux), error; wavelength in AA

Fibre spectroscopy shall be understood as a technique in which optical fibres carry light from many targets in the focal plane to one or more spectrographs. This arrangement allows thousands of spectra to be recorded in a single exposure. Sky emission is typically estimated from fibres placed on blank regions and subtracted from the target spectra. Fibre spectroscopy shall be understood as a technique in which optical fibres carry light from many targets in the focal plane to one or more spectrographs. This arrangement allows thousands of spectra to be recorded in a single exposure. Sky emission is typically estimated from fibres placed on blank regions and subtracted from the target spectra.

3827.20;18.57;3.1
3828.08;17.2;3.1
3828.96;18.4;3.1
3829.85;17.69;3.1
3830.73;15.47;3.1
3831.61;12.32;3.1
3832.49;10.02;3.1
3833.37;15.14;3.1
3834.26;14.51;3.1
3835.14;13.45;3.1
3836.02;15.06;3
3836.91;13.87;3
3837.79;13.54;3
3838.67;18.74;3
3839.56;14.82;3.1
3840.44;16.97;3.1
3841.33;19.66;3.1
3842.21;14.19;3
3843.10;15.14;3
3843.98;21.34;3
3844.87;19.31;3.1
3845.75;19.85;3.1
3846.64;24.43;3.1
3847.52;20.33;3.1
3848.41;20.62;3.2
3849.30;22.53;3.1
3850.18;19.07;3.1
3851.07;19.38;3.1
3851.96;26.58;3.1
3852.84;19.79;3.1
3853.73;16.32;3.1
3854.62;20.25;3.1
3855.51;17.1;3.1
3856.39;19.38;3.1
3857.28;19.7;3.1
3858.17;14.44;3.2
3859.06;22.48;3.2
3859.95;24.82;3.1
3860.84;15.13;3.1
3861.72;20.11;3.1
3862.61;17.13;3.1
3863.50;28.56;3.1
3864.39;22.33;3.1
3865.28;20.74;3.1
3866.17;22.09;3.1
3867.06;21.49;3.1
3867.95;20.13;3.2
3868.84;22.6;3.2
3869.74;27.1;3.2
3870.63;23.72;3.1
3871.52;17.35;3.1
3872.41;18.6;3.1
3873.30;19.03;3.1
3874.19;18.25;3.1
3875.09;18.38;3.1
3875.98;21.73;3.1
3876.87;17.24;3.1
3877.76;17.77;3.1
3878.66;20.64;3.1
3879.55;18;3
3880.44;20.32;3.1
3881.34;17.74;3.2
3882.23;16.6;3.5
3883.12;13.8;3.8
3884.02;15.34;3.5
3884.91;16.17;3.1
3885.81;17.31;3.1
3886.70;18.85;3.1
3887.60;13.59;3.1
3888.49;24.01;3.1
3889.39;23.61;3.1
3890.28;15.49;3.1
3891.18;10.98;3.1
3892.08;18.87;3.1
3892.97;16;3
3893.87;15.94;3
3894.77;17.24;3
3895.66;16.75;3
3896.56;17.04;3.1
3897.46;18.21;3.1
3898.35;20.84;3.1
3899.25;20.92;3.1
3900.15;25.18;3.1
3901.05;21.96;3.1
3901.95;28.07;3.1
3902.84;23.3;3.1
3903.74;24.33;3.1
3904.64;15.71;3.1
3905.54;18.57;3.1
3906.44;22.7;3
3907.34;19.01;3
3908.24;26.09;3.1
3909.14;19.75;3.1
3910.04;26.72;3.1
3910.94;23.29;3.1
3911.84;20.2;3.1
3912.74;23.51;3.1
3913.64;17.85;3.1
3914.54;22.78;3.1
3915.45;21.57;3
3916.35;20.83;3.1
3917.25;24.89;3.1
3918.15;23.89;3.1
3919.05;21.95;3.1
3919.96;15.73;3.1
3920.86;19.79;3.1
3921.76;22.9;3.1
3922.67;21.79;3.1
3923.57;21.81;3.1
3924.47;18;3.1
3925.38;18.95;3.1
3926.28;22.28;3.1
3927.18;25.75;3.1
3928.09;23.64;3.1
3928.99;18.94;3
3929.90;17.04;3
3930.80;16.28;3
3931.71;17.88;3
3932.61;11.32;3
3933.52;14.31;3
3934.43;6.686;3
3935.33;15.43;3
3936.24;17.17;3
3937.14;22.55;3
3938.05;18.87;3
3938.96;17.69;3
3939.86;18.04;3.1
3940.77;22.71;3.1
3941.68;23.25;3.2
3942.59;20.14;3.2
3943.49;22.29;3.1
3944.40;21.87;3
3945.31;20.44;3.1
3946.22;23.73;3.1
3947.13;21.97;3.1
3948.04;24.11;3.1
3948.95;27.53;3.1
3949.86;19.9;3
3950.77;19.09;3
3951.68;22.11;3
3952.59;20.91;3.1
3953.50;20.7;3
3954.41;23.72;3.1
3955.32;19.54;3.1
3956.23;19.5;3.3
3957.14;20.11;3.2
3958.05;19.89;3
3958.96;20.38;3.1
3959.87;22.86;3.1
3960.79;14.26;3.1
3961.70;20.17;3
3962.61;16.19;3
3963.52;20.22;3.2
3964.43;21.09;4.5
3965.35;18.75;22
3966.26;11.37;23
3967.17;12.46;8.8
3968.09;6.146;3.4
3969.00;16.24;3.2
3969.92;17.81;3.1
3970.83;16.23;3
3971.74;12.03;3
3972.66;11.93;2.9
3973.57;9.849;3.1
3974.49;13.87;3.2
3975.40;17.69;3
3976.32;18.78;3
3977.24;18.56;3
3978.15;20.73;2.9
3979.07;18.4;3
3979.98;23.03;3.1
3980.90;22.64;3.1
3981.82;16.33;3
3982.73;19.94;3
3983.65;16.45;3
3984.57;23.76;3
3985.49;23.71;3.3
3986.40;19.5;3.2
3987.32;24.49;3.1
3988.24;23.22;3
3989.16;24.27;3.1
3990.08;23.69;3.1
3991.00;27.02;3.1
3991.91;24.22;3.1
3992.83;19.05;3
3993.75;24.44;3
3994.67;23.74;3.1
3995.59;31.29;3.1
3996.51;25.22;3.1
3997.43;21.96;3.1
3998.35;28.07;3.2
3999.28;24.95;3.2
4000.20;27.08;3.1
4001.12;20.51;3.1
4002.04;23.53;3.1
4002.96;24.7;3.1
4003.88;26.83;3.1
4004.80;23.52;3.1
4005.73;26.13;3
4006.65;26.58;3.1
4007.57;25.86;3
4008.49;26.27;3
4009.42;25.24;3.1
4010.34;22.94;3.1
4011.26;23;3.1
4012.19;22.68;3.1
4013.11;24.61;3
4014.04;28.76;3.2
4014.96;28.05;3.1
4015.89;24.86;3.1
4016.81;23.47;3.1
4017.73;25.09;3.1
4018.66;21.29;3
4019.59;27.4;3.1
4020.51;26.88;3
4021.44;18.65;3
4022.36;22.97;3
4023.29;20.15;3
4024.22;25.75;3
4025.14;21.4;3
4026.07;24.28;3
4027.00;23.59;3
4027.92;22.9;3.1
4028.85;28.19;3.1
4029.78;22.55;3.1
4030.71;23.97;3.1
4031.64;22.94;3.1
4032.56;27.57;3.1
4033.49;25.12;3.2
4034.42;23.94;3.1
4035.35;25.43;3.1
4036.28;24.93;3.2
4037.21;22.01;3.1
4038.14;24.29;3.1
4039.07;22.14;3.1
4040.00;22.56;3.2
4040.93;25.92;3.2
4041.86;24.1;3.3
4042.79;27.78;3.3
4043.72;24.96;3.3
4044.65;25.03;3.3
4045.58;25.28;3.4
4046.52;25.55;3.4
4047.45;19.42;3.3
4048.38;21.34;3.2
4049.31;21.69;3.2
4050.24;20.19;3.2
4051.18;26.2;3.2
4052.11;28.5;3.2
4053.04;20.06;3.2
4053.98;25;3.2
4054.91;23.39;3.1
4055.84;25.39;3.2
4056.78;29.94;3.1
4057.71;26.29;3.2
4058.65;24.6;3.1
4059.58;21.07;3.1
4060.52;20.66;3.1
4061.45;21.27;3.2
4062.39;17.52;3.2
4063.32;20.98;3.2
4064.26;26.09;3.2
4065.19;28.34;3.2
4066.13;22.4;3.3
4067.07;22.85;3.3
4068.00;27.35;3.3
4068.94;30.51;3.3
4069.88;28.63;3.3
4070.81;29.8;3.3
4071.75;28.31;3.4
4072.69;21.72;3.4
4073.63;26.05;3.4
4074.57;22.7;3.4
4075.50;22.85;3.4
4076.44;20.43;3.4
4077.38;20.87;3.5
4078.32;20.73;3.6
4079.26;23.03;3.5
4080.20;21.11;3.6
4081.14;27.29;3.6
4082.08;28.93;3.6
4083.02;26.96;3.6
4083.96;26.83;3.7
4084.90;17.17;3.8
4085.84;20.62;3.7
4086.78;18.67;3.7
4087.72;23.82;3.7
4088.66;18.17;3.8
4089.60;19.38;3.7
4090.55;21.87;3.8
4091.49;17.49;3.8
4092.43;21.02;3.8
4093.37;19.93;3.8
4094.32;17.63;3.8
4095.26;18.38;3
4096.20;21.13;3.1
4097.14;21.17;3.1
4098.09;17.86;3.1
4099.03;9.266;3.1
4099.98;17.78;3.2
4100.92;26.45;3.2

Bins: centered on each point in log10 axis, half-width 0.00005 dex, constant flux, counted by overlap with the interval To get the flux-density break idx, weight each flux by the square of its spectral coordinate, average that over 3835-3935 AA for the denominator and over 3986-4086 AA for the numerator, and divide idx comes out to 1.34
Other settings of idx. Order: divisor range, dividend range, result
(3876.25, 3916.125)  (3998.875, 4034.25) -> 1.33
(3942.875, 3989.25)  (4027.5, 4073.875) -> 1.33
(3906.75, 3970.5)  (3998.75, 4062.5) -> 1.28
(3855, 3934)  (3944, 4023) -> 1.13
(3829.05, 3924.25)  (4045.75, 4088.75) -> 1.35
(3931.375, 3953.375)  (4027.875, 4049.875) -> 1.29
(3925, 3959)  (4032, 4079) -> 1.29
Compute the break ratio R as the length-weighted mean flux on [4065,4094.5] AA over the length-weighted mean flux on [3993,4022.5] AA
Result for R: 0.93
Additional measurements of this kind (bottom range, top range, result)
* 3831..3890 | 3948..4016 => 1.13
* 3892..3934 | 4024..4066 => 1.17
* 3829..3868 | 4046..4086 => 1.29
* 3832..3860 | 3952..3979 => 0.96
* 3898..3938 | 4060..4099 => 1.10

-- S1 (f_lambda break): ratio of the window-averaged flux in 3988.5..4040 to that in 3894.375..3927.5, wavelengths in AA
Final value 1.1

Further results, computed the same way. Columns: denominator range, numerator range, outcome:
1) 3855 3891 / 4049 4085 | 1.25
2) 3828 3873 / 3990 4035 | 1.30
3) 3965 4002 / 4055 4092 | 1.17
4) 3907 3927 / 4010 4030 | 1.12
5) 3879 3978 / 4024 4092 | 1.24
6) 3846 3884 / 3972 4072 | 1.18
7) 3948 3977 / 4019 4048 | 1.35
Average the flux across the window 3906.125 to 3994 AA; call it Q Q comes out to 19.8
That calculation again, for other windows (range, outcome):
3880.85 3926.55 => 20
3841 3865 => 20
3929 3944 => 17.7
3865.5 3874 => 21.2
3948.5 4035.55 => 21.8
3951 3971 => 18.2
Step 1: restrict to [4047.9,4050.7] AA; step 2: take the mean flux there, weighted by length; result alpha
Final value 21.1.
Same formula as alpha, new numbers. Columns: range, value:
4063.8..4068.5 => 25.4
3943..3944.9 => 22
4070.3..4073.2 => 26.6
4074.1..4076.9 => 22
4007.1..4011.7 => 24.7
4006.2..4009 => 26.2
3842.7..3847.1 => 20.1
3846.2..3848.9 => 21.8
